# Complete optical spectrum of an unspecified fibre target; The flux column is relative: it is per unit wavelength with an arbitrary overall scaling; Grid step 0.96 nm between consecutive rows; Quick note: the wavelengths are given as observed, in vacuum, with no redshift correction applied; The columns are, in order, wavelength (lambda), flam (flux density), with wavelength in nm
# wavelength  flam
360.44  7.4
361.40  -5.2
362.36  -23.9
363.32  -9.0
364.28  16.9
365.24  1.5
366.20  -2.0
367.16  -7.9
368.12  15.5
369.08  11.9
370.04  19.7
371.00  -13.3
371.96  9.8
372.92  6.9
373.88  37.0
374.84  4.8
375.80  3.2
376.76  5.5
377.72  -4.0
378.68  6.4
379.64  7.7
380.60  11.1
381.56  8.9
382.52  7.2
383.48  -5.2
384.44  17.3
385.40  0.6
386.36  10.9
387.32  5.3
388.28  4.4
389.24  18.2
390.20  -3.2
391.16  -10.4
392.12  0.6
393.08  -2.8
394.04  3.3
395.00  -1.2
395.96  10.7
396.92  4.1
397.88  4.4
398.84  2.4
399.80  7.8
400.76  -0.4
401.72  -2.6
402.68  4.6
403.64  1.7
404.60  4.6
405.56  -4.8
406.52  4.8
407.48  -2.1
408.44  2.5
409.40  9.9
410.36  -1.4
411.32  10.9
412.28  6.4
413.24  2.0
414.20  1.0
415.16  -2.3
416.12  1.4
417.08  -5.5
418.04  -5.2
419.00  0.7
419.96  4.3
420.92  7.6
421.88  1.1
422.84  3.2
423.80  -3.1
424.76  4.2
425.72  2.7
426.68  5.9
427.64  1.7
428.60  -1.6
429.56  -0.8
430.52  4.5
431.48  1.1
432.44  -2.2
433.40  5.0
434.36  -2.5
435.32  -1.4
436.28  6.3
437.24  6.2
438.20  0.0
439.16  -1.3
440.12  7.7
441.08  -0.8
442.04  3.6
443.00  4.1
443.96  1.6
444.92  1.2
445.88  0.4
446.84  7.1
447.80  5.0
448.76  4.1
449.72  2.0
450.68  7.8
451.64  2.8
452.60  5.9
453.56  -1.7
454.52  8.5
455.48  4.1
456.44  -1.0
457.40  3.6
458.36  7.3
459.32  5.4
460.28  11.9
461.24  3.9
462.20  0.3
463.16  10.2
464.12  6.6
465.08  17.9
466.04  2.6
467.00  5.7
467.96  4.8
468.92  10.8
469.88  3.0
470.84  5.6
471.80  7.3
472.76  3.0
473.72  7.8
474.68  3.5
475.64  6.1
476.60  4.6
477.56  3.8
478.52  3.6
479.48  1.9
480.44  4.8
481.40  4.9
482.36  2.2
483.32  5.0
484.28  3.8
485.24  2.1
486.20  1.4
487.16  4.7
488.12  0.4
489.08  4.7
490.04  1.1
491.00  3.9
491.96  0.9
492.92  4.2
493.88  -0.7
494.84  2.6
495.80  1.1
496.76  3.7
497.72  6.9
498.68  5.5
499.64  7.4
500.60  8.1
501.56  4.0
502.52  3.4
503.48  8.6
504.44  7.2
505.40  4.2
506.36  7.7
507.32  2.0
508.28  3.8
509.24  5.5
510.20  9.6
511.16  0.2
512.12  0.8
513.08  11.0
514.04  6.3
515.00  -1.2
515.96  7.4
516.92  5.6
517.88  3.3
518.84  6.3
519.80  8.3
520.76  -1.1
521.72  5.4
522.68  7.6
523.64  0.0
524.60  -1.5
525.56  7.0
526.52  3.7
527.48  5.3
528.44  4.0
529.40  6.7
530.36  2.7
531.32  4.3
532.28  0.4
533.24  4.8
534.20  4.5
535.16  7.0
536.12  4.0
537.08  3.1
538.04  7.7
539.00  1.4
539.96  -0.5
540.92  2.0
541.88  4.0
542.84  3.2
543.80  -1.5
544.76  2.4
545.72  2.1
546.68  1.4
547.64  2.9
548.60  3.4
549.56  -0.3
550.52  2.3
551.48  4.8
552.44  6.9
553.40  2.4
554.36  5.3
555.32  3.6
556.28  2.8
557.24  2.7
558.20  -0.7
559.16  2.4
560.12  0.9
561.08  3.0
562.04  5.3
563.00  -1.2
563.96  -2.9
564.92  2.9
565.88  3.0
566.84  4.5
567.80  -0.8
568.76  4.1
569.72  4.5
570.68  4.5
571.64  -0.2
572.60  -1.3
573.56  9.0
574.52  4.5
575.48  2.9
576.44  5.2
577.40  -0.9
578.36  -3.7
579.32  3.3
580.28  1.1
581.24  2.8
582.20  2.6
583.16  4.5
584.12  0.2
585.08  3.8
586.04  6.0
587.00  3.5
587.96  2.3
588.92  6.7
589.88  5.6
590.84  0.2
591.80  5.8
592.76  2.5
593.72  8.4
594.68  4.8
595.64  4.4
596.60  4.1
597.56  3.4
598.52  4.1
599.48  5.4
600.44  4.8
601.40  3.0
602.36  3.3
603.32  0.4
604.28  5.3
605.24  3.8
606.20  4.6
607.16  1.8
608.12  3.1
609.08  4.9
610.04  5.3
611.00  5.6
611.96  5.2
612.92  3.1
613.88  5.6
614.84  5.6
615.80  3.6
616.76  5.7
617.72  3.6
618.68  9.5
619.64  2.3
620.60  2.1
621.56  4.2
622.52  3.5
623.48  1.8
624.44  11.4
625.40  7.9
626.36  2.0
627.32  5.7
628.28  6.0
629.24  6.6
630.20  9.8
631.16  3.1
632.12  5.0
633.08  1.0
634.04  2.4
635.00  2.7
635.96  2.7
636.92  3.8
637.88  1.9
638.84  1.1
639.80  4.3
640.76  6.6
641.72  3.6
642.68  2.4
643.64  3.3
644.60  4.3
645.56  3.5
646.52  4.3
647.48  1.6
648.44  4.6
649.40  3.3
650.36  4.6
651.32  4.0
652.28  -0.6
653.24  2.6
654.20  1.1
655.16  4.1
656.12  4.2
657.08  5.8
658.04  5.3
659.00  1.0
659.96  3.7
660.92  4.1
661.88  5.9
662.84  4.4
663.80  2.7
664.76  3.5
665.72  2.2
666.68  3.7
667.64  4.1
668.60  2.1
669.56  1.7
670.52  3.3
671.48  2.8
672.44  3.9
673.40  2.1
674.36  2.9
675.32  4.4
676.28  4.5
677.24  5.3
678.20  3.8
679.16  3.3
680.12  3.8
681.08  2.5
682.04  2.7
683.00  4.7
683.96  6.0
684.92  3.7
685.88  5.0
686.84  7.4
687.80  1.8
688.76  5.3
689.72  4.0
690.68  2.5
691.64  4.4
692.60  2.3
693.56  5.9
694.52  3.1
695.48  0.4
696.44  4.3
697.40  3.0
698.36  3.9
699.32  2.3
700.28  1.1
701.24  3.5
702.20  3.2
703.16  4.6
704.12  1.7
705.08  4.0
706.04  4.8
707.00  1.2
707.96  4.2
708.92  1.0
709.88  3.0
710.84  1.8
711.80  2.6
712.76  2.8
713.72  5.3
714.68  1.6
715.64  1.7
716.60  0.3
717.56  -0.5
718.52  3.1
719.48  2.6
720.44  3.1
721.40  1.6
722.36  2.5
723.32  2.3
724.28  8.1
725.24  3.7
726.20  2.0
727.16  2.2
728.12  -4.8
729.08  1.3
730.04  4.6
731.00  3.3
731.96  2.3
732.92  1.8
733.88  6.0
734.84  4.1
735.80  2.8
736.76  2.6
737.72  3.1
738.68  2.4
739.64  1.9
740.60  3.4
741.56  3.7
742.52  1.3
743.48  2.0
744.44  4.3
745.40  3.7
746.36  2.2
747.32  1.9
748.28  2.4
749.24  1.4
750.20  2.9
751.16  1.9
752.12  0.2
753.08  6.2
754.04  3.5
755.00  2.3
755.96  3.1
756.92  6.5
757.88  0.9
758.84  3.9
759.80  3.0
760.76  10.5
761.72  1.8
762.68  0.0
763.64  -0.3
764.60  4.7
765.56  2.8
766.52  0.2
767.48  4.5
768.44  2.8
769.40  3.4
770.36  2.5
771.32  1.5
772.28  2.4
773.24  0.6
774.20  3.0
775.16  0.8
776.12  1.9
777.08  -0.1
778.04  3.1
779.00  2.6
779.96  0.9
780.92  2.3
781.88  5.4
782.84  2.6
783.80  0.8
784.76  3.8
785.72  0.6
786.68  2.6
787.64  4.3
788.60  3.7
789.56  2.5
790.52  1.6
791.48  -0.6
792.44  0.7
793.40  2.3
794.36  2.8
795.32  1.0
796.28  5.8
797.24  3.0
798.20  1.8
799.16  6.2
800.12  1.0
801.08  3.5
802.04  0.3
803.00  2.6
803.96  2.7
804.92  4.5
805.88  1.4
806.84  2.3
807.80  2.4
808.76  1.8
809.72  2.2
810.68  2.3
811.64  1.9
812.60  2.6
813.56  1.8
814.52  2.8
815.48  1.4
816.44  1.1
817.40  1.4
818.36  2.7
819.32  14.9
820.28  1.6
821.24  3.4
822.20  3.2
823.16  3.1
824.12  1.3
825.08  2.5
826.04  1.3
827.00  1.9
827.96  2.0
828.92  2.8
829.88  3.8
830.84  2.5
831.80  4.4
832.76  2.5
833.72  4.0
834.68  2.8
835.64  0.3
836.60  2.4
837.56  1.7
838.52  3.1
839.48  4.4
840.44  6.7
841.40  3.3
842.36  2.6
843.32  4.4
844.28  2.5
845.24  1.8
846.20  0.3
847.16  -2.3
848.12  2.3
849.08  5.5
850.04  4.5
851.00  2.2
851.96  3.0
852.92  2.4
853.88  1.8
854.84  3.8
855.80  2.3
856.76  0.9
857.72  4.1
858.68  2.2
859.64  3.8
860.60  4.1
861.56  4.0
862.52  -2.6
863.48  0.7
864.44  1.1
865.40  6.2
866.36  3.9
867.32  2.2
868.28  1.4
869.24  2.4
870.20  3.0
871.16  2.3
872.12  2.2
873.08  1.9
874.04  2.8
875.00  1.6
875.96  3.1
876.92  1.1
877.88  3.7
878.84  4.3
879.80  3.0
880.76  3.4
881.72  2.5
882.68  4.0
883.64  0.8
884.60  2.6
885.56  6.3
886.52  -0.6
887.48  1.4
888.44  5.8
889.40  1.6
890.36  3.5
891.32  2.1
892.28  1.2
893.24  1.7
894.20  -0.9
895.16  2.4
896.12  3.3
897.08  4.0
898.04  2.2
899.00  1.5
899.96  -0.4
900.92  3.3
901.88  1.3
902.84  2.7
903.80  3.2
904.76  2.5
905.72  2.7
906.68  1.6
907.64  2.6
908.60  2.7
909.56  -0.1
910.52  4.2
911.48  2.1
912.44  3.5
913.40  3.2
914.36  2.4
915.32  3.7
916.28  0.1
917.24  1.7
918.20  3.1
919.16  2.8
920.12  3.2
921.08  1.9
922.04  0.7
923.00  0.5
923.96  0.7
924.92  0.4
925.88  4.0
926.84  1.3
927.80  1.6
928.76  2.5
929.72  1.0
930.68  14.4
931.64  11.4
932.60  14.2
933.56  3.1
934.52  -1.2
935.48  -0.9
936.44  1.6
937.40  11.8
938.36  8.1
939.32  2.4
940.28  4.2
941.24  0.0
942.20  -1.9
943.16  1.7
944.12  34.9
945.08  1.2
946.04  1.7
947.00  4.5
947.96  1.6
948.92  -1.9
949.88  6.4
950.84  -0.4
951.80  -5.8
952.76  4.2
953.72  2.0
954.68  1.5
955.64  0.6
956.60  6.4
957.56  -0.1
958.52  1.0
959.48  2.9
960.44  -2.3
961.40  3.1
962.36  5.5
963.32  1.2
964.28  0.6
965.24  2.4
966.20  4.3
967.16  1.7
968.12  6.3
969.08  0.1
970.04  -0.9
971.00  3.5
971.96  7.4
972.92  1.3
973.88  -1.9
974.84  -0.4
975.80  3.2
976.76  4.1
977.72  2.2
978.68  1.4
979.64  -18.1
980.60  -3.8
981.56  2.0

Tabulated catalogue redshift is 0.248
